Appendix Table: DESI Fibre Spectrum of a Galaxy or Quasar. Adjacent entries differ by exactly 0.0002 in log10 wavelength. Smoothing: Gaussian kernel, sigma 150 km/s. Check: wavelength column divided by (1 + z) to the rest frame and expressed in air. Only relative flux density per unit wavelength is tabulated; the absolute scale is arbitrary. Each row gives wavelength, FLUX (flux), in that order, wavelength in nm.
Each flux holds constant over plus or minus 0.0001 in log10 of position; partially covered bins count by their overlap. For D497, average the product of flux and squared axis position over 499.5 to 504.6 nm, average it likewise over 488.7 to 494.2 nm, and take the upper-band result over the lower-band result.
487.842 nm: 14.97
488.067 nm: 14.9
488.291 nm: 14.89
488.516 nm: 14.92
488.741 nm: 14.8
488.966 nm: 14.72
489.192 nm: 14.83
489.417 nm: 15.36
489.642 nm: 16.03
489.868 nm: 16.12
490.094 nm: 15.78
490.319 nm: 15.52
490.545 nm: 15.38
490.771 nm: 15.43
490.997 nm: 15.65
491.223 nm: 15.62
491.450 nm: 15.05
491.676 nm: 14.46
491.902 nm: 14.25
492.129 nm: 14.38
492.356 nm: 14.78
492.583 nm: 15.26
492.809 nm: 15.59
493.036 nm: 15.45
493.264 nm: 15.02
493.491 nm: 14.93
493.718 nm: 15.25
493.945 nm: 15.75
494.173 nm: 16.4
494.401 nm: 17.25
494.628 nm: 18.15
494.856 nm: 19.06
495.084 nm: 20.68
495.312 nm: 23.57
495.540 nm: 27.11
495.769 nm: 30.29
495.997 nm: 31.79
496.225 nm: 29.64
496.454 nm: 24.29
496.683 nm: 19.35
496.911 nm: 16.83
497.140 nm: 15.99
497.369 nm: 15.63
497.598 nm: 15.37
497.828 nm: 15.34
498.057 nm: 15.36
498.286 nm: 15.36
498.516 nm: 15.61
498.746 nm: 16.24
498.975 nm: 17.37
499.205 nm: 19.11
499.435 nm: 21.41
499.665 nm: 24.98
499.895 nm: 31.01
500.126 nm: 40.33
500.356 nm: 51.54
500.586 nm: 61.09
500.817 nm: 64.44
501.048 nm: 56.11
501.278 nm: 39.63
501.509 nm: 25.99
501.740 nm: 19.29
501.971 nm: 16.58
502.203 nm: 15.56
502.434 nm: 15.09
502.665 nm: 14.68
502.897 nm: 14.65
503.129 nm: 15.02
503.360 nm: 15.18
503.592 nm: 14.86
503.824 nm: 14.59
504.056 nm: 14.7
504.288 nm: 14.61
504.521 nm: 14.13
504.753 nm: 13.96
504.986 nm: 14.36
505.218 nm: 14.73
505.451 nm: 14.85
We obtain 1.8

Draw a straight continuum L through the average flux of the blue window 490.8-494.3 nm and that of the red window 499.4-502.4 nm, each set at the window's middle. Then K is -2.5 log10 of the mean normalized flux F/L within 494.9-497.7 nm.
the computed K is 0.07 mag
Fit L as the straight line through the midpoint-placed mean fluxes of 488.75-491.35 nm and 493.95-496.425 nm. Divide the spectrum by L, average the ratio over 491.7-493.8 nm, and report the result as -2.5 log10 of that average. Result 0.284 mag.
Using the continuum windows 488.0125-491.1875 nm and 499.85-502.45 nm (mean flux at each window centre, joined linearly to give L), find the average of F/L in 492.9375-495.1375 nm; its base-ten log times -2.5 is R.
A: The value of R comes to 0.39 mag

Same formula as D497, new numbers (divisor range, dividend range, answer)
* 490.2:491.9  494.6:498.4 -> 1.40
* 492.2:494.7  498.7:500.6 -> 1.99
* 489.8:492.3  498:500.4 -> 1.62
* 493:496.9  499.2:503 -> 1.55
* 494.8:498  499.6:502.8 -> 1.60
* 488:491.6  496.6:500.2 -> 1.32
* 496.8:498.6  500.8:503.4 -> 1.61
